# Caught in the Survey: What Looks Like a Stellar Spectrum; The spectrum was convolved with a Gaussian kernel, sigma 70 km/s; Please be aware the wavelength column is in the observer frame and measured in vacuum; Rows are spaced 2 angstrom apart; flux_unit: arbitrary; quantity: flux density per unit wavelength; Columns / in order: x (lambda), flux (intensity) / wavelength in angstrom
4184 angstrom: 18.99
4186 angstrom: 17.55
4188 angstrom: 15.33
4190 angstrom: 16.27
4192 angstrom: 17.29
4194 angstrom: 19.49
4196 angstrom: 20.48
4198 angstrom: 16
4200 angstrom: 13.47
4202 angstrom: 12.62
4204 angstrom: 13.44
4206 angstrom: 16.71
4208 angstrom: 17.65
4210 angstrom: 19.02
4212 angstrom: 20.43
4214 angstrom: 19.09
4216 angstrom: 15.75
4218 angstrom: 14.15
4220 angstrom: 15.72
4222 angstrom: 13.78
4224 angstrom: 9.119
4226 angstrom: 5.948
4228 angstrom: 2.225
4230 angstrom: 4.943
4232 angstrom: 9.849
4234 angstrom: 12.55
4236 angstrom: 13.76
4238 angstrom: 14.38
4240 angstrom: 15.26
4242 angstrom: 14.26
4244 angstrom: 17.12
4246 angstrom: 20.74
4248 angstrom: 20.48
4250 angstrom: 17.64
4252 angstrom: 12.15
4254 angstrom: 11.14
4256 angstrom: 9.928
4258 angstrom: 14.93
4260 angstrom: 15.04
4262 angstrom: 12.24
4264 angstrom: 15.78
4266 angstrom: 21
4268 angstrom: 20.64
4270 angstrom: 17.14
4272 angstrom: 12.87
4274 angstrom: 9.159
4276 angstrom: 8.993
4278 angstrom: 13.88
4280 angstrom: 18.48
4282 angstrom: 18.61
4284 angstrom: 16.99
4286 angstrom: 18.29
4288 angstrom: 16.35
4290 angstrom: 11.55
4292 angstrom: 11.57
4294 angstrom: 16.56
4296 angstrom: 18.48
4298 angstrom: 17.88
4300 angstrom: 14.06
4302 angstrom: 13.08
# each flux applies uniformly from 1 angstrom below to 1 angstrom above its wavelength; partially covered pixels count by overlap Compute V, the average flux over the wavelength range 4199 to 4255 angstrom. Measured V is 14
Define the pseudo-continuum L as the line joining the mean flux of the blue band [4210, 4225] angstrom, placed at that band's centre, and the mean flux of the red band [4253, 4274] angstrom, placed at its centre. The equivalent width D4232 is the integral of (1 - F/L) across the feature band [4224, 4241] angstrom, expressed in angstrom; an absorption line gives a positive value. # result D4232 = 6.12 angstrom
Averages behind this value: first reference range 15.7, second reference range 14.8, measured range 9.82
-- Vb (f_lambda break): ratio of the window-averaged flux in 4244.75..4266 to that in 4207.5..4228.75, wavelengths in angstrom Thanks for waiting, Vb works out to 1.10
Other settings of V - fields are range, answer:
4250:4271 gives 15.1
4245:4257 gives 15.3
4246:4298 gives 15.4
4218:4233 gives 9.15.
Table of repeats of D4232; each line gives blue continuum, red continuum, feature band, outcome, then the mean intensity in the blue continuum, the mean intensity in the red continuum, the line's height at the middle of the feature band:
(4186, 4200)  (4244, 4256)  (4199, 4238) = 8.1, 17.2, 15.9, 16.6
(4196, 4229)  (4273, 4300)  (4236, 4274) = -1.9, 14.3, 15.1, 14.7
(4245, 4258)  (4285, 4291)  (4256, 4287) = -0.1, 15.3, 15.4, 15.4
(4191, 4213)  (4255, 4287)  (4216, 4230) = 5.4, 17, 15.2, 16.4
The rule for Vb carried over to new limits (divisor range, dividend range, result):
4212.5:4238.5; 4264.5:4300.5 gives 1.34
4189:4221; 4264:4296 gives 0.93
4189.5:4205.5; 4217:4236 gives 0.62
